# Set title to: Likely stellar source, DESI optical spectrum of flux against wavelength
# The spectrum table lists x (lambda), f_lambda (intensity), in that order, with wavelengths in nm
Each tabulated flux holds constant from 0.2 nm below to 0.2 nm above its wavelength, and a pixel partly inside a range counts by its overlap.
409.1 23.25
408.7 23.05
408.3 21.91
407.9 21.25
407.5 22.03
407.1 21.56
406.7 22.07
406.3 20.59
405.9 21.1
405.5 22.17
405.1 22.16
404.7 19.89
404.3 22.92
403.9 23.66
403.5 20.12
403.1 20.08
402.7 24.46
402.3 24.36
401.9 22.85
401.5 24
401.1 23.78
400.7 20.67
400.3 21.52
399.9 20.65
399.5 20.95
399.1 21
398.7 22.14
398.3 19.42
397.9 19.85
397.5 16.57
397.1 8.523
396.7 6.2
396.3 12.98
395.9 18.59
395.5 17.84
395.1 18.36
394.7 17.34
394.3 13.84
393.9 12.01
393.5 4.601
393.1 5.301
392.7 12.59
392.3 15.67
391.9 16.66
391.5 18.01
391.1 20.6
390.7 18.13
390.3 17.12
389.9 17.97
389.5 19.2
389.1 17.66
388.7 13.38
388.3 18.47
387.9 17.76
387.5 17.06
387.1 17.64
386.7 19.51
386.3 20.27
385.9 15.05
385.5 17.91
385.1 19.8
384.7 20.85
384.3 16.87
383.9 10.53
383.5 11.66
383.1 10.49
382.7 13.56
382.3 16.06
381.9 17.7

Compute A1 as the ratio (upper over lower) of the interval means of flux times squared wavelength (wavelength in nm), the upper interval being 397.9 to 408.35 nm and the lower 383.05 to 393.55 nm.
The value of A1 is 1.5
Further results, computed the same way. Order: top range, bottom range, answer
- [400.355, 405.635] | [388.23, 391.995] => 1.35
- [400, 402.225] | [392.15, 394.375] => 2.26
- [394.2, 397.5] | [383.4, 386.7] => 0.89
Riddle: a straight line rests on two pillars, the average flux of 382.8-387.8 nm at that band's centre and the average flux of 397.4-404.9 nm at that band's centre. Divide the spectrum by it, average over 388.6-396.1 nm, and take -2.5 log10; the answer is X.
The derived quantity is 0.20 mag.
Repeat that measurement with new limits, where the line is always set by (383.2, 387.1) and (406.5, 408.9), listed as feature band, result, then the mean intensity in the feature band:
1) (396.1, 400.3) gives 0.17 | 17.1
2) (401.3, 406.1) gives -0.06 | 22.3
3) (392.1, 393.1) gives 0.44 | 12.4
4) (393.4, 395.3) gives 0.35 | 13.7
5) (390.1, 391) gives 0.01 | 18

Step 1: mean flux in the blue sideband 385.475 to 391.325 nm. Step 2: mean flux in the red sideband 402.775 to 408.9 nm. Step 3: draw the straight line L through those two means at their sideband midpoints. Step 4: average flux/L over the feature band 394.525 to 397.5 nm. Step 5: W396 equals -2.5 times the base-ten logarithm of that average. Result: 0.329 mag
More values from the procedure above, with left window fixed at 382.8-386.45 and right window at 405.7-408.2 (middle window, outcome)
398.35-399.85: -0.09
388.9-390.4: -0.06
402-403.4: -0.12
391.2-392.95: 0.13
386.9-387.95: -0.06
